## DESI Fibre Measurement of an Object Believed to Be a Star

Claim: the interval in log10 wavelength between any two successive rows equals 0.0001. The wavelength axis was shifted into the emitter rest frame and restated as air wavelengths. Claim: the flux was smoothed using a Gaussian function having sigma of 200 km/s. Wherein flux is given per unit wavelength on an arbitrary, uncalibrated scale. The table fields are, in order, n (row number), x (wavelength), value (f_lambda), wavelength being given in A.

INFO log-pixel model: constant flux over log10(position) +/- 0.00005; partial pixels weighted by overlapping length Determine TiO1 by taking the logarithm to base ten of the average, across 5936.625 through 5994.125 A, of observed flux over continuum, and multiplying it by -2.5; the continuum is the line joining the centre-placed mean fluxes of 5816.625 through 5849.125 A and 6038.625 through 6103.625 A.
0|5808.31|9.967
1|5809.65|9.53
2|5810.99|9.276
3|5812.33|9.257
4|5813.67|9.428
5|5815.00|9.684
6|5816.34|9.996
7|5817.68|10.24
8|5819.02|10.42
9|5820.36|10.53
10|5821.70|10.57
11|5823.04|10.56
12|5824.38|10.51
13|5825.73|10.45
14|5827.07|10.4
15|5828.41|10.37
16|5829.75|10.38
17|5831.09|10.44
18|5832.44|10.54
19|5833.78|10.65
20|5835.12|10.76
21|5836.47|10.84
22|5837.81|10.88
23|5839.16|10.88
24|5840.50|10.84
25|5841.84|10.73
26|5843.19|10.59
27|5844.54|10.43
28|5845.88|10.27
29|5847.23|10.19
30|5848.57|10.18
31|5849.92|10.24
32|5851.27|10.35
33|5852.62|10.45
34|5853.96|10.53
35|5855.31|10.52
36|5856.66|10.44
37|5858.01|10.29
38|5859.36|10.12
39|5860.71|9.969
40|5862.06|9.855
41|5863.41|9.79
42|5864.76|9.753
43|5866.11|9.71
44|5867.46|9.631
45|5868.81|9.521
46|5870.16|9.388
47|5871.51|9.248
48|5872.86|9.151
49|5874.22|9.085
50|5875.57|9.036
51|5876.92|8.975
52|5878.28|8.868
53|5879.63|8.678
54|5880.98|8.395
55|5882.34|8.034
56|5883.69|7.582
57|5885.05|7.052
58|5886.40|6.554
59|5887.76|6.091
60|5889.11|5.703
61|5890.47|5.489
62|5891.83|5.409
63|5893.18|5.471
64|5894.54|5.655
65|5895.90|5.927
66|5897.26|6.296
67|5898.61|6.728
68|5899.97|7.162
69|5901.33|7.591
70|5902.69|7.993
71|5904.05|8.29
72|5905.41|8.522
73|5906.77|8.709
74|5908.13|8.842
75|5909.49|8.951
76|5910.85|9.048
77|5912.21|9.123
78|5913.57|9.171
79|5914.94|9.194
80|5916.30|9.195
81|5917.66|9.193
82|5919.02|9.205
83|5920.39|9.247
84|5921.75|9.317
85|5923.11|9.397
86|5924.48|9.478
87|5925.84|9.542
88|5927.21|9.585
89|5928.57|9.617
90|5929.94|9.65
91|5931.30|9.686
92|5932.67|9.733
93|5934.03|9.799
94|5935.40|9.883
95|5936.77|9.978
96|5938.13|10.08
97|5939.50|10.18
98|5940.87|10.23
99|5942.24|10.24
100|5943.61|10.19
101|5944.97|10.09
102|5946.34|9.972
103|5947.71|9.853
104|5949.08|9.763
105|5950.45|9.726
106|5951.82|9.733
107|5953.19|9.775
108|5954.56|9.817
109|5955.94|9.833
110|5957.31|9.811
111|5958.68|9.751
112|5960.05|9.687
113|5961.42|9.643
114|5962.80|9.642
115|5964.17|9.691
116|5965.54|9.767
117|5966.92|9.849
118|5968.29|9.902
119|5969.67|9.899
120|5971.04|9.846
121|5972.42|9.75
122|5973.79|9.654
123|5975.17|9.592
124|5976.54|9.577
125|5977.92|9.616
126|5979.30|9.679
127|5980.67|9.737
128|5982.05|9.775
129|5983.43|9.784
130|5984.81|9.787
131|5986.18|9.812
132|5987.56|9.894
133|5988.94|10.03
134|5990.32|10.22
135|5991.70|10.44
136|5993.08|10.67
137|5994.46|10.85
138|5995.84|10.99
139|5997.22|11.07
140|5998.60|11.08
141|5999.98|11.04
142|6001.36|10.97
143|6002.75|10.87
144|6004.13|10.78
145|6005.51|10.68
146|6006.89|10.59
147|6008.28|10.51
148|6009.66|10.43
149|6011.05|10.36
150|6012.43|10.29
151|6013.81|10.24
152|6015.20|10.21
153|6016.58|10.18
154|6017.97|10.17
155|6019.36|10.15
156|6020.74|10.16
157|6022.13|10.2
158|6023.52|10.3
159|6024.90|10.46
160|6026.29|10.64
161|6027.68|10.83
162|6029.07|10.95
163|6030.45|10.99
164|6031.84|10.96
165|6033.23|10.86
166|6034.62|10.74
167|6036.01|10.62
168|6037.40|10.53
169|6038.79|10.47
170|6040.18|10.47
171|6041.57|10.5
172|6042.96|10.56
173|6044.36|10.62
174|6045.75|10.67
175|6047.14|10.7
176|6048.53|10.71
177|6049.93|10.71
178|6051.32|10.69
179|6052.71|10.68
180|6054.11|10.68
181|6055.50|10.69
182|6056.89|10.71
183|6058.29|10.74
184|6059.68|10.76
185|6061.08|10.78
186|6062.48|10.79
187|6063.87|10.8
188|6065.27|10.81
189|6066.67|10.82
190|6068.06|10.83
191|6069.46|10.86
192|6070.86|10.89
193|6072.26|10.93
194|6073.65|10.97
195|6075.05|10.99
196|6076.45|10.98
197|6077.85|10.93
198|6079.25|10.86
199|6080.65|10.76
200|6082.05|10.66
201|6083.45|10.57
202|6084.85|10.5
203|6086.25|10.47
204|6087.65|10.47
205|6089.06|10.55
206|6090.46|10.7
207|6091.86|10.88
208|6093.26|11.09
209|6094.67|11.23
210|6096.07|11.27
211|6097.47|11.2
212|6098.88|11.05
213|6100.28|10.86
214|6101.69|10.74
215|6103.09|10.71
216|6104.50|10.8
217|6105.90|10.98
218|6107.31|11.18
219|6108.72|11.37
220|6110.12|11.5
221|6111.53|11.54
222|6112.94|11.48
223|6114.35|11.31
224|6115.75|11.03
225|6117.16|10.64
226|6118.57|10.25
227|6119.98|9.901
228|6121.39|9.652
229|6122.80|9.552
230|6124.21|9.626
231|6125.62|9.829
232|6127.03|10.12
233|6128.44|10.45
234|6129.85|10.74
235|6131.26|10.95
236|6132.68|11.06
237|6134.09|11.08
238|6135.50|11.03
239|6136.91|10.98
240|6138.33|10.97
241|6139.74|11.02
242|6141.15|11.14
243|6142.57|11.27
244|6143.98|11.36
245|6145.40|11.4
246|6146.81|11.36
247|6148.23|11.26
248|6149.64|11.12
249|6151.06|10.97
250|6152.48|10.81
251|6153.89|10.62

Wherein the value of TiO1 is 0.08 mag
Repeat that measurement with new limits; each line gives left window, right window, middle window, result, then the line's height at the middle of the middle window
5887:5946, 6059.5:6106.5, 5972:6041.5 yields -0.061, 9.81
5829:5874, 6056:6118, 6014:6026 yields 0.049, 10.7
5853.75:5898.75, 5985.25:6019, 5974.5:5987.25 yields 0.046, 10.1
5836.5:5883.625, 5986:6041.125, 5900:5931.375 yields 0.123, 10.1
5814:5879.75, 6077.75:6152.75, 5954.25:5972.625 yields 0.071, 10.4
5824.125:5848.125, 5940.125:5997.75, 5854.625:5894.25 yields 0.216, 10.4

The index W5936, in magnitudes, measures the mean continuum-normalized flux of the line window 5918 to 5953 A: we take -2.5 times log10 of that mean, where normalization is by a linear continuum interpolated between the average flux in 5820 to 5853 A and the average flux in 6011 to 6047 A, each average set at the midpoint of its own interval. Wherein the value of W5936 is 0.08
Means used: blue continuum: 10.5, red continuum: 10.5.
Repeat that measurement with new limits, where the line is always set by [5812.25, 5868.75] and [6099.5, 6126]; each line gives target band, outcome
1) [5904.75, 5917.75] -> 0.16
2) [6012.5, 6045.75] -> 0.01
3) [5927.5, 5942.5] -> 0.06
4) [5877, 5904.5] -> 0.43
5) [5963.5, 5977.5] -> 0.08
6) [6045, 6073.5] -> -0.02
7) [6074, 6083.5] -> -0.02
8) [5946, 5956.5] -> 0.07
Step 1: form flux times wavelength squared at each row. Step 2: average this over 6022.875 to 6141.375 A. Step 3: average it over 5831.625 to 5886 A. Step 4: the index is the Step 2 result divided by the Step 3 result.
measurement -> 1.18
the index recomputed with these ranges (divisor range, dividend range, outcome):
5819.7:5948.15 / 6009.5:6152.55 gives 1.24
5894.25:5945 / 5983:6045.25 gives 1.21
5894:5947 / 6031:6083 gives 1.25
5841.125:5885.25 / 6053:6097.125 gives 1.20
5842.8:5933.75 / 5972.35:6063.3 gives 1.24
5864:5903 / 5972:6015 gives 1.38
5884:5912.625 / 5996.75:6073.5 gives 1.56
